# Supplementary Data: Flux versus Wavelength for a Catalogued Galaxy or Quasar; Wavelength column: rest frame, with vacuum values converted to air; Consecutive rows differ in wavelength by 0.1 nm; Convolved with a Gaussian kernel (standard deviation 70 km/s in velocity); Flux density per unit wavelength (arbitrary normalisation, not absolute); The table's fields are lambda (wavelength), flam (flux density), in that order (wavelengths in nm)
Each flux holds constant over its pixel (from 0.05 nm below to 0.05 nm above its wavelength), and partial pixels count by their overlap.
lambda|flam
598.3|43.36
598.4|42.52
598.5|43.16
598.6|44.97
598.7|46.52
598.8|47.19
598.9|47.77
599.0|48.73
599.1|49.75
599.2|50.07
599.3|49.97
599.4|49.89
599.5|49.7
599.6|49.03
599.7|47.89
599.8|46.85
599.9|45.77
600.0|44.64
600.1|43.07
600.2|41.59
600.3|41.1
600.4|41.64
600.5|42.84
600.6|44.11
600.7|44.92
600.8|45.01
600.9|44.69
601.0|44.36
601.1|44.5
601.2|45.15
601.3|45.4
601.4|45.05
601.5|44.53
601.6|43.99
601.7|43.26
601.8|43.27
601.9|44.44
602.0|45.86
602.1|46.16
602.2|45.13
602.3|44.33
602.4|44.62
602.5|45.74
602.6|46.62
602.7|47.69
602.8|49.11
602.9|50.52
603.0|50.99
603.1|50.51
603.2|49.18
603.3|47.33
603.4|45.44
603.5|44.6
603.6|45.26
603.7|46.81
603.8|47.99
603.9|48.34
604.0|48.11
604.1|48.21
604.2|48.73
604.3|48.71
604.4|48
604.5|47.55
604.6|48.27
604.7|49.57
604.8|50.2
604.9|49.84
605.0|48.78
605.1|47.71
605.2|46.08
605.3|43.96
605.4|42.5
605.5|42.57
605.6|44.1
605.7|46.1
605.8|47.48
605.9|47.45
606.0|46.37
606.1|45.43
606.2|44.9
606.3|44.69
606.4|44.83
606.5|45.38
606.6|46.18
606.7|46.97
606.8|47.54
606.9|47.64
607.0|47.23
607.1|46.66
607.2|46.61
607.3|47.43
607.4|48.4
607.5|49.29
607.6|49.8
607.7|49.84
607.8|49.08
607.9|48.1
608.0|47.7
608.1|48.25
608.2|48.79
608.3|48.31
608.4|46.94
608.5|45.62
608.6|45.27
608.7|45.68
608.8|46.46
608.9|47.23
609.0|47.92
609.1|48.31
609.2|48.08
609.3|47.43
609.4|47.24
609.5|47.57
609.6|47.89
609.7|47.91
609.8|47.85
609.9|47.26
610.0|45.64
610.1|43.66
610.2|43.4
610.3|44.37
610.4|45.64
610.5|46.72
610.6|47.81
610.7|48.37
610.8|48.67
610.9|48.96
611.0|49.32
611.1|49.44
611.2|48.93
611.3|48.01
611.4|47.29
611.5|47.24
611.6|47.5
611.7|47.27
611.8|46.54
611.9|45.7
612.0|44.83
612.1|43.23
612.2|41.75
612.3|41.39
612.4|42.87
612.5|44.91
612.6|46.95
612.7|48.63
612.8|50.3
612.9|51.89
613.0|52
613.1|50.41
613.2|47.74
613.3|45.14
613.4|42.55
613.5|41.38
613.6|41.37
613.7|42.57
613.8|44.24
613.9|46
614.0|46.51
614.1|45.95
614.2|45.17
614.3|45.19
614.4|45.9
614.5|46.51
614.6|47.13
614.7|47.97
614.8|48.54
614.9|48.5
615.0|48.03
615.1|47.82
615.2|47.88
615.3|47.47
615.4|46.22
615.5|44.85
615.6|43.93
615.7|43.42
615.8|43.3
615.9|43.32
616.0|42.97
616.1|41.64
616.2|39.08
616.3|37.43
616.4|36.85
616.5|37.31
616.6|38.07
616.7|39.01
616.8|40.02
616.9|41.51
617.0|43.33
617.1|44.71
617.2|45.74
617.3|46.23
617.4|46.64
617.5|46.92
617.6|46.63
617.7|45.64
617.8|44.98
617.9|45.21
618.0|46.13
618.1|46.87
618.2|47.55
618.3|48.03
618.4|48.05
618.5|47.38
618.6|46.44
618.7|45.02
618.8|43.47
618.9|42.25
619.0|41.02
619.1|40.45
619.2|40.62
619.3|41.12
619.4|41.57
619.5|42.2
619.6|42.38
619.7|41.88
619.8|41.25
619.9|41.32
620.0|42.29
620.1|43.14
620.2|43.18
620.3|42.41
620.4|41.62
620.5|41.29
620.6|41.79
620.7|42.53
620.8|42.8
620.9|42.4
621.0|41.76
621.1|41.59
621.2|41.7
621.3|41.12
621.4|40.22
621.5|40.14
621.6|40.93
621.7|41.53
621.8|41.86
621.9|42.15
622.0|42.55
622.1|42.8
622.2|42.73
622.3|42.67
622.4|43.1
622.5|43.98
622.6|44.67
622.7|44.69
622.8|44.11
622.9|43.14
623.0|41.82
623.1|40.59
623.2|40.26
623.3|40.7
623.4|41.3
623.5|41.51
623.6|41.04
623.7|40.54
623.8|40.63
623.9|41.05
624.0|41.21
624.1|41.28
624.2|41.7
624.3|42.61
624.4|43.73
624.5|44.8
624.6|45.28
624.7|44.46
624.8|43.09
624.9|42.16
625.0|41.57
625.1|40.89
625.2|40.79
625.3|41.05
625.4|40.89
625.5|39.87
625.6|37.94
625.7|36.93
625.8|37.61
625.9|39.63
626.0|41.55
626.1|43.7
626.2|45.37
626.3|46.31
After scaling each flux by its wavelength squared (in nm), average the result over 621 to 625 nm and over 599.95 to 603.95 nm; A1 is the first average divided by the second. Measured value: 0.99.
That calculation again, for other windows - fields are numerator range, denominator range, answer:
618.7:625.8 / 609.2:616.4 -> 0.94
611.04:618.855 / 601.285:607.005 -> 1.01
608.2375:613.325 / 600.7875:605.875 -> 1.03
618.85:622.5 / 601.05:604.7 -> 0.95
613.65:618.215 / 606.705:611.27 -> 0.96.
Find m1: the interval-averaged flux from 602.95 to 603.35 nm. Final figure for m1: 49.5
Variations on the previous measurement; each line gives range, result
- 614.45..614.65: 46.8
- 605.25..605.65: 43.3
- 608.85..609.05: 47.6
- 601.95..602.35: 45.4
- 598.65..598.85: 46.9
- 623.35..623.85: 41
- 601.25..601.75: 44.4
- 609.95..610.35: 44.3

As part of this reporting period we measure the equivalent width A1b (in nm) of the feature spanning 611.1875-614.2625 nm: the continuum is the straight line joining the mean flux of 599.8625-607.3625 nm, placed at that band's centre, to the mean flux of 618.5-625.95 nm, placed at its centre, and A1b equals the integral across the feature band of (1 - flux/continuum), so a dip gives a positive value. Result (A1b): -0.13 nm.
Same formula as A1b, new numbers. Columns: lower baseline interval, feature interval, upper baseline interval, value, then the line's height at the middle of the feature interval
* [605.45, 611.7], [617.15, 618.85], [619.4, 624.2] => -0.11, 43.4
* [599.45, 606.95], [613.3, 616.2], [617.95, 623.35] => -0.08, 43.9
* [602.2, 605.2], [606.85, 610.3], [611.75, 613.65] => -0.05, 46.7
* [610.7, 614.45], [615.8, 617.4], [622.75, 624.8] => 0.12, 44.8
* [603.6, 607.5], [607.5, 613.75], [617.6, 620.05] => -0.15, 45.8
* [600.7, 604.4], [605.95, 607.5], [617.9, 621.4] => -0.03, 45.6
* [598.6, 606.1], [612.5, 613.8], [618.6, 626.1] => -0.08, 44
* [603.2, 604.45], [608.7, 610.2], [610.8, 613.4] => 0.01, 47.2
